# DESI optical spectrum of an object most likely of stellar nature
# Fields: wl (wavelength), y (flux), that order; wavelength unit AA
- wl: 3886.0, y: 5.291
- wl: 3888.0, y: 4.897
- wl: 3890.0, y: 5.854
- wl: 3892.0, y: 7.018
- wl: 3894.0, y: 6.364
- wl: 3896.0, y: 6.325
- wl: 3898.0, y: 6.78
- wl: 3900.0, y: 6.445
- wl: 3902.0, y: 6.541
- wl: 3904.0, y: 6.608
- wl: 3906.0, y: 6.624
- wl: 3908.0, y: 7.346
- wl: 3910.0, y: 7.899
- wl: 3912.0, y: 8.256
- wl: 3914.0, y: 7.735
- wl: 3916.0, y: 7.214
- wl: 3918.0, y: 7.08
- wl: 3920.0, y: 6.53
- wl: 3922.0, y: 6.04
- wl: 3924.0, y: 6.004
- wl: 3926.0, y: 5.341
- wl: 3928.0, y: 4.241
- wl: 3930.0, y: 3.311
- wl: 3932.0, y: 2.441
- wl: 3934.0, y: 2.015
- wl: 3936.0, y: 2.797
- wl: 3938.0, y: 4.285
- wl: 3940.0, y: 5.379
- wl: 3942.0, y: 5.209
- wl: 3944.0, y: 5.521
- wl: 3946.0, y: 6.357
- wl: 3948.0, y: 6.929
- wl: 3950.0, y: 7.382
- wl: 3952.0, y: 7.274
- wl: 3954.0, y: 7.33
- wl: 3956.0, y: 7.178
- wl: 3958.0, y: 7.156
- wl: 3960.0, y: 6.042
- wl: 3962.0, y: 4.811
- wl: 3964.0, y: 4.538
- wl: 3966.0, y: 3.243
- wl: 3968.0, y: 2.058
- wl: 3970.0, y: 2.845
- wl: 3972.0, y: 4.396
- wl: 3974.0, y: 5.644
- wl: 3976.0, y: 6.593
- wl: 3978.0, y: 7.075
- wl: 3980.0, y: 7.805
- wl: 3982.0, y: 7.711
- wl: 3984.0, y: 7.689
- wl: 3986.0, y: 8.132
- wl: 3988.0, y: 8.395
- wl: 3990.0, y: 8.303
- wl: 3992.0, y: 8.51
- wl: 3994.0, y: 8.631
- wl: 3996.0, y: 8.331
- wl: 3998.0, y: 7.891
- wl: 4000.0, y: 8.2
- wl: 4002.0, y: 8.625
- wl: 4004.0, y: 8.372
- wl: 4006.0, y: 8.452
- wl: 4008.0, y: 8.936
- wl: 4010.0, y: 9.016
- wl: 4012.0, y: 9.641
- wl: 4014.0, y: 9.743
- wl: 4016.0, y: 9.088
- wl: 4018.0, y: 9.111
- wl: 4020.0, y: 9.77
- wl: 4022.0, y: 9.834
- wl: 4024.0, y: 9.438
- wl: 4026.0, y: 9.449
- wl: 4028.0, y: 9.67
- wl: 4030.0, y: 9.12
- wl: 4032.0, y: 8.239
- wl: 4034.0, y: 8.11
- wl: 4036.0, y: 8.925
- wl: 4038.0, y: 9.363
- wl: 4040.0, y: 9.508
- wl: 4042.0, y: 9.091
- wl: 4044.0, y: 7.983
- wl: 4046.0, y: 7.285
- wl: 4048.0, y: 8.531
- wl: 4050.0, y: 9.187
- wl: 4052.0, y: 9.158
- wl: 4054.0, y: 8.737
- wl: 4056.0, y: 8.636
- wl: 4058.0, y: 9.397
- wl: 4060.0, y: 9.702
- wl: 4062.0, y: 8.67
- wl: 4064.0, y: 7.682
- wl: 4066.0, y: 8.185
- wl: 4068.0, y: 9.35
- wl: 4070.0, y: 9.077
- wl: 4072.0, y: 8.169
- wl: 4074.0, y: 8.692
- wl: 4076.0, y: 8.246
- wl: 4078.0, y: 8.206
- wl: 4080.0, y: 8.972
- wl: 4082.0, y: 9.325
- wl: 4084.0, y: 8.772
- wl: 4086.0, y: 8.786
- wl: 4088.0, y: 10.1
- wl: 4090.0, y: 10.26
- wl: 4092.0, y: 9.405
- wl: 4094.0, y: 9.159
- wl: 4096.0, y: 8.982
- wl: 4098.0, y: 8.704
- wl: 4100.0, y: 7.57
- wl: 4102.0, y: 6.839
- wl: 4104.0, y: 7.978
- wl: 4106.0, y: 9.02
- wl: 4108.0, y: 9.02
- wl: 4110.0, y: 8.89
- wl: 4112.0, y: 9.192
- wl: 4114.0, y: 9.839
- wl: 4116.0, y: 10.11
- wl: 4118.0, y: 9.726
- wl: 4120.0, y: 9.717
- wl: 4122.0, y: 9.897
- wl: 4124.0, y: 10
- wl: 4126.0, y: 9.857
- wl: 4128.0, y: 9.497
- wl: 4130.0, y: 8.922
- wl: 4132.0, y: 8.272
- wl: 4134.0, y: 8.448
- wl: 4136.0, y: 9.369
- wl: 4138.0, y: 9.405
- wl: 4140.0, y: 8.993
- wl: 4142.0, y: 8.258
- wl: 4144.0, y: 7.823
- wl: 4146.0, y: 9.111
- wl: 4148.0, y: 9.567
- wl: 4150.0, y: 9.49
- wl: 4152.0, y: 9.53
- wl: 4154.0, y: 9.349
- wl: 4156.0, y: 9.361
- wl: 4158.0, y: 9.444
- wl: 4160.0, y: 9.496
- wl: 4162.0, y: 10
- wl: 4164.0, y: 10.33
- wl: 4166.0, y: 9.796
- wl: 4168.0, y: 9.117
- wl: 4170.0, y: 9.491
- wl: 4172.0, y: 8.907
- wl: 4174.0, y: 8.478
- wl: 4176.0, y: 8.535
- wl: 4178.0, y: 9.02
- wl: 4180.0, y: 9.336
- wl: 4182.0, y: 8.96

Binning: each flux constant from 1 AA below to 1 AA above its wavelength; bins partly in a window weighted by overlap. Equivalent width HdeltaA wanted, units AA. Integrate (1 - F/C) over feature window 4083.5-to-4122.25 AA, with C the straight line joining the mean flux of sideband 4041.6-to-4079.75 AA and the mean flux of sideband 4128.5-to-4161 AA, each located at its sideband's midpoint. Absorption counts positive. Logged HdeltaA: -1.1 AA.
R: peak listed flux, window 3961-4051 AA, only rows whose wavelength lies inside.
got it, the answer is 9.834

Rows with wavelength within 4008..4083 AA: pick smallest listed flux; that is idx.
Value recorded 7.285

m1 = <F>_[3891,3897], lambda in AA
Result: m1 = 6.57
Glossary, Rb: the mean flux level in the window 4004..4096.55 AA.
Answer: 8.98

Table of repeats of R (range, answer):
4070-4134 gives 10.26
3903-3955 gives 8.256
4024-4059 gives 9.67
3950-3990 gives 8.395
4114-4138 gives 10.11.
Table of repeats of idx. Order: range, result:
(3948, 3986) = 2.058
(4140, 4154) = 7.823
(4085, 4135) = 6.839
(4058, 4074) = 7.682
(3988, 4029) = 7.891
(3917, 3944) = 2.015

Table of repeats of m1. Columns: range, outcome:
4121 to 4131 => 9.63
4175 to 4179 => 8.78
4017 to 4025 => 9.54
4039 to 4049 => 8.48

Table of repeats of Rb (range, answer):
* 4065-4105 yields 8.74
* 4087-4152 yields 9.11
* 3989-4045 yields 8.91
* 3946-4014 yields 7.09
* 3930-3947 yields 4.2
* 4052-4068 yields 8.78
